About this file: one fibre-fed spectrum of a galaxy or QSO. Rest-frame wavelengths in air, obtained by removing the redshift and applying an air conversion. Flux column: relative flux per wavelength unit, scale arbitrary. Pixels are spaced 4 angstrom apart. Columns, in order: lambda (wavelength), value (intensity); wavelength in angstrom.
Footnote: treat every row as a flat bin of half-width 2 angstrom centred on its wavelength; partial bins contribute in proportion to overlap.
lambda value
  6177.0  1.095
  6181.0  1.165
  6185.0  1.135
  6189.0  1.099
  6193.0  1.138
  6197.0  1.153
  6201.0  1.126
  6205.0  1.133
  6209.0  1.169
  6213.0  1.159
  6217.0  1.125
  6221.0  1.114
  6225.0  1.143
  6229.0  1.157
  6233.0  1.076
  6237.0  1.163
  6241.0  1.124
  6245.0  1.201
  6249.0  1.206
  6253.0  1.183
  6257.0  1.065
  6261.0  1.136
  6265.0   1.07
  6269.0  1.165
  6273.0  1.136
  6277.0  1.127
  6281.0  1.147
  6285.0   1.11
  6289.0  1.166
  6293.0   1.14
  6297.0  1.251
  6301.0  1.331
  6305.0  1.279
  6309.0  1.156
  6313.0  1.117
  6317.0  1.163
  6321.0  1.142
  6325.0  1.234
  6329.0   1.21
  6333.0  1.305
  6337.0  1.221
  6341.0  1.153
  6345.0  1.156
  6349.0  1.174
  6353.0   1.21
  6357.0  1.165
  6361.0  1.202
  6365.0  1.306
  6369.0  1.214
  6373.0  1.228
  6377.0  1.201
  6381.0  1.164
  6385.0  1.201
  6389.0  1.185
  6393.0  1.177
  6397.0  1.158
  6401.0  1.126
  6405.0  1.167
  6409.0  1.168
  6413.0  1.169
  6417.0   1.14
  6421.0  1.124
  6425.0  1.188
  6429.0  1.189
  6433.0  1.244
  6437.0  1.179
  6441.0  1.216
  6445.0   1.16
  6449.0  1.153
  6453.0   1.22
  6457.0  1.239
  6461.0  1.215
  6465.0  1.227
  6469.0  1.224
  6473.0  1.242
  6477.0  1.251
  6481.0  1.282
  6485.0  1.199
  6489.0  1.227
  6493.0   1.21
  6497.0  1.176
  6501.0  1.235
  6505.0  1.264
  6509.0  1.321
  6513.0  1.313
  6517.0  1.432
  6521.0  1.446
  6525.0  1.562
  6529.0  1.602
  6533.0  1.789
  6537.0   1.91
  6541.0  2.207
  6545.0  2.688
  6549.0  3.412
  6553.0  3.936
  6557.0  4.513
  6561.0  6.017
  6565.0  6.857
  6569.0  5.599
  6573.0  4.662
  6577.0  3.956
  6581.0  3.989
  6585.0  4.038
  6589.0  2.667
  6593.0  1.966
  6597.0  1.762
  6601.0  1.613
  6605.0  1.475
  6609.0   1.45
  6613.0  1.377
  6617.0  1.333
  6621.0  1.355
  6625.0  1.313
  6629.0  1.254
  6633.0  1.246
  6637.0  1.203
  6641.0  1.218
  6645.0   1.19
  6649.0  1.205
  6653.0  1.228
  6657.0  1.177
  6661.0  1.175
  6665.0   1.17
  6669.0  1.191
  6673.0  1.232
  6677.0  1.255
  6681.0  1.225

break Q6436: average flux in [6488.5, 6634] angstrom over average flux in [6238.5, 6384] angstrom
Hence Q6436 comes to 2.06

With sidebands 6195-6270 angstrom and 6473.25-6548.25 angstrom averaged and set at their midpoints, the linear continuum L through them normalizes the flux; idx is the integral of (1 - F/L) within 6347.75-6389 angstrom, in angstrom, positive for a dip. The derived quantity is 3.9 angstrom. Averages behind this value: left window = 1.14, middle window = 1.21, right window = 1.53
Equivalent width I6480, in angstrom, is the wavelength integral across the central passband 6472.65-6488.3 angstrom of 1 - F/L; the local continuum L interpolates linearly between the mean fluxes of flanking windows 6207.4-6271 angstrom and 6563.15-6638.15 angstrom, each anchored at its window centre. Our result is 6.43 angstrom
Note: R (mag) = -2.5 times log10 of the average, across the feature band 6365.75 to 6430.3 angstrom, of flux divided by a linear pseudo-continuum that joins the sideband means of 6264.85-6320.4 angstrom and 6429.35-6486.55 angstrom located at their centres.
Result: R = 0.02 mag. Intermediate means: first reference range 1.17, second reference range 1.22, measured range 1.18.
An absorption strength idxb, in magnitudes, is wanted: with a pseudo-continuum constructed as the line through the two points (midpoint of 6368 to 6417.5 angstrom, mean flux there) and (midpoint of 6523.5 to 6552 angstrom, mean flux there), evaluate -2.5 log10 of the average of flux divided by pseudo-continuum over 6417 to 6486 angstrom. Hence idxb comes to 0.30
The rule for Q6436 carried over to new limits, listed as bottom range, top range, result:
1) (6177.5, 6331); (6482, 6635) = 2.05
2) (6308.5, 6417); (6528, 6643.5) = 2.28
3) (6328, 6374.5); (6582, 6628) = 1.55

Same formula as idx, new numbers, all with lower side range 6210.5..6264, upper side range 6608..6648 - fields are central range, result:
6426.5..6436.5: 0.0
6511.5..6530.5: -3.4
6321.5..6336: -0.8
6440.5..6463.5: 0.4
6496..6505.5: 0.1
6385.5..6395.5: 0.1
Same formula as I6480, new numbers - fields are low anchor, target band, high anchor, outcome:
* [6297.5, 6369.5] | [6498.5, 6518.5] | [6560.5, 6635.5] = 8.33 angstrom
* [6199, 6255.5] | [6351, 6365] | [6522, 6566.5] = 5.58 angstrom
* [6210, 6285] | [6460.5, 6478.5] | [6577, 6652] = 3.64 angstrom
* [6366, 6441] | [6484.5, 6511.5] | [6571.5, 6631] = 7.33 angstrom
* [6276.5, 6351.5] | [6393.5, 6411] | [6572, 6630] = 4.16 angstrom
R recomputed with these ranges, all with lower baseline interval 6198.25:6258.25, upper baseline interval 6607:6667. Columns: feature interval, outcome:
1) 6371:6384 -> -0.01 mag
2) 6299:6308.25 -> -0.11 mag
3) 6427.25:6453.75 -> 0.01 mag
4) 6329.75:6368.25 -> -0.03 mag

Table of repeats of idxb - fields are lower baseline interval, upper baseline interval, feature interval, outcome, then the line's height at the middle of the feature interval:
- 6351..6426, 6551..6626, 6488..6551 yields 0.443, 2.49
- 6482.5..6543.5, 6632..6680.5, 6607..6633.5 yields -0.053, 1.27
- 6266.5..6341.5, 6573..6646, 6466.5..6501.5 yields 0.330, 1.66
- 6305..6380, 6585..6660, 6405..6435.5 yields 0.099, 1.29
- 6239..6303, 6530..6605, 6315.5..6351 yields 0.341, 1.64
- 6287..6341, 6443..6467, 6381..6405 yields 0.033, 1.2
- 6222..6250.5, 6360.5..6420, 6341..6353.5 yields 0.003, 1.18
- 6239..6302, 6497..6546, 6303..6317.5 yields 0.043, 1.23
